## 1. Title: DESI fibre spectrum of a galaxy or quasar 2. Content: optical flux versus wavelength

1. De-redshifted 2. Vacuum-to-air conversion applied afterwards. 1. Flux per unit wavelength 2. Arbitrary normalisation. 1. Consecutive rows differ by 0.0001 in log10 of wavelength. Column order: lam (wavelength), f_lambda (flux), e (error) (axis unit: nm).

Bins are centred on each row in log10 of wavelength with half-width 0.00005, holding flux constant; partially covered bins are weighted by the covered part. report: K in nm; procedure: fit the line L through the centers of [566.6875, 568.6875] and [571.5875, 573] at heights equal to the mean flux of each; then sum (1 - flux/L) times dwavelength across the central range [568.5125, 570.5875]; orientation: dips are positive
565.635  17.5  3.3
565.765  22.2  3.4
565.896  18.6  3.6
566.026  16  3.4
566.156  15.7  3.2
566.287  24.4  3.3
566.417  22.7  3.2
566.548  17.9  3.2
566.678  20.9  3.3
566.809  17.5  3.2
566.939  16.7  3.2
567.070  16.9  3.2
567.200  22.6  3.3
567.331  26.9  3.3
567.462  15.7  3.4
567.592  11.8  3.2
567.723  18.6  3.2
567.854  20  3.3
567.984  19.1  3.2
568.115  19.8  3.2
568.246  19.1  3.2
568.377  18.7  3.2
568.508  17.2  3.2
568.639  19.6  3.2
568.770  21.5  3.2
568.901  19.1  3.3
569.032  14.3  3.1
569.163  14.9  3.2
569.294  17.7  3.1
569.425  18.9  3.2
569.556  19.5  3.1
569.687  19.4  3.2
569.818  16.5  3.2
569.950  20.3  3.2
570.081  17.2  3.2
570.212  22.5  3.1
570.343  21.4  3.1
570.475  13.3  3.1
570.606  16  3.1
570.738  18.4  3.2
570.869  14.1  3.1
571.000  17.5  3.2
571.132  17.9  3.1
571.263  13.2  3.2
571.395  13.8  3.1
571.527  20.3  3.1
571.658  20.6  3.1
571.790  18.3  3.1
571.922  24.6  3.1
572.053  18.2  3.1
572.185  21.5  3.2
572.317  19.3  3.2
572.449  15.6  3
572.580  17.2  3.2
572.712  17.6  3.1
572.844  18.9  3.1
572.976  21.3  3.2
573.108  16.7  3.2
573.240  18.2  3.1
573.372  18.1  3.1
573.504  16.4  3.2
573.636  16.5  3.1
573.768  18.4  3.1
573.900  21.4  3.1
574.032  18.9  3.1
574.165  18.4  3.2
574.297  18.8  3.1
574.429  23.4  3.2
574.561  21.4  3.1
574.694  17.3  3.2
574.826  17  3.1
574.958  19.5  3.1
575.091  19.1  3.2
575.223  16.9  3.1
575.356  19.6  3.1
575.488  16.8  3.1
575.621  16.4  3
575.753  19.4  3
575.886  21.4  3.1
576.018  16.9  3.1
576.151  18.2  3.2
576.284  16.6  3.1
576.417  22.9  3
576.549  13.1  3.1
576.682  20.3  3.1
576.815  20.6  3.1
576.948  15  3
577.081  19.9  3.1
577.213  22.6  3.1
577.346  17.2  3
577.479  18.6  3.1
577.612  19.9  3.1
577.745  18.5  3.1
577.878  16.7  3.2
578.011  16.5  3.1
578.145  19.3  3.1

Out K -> 0.07 nm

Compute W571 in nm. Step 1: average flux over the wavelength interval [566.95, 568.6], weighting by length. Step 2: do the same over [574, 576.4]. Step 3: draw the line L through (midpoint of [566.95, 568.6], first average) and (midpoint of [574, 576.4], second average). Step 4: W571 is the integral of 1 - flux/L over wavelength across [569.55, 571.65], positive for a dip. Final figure 0.13 nm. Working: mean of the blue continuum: 18.8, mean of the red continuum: 18.7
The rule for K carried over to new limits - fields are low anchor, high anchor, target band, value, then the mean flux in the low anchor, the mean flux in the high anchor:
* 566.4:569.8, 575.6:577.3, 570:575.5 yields 0.09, 18.6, 18.8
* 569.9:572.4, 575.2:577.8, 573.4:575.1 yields -0.04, 18.3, 18.6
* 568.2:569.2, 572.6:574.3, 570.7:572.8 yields 0.03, 18.1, 18.4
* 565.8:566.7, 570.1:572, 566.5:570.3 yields 0.03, 19.5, 18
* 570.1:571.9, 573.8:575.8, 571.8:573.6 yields -0.05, 17.6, 18.9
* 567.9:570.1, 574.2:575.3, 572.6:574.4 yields 0.05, 18.4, 19.2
